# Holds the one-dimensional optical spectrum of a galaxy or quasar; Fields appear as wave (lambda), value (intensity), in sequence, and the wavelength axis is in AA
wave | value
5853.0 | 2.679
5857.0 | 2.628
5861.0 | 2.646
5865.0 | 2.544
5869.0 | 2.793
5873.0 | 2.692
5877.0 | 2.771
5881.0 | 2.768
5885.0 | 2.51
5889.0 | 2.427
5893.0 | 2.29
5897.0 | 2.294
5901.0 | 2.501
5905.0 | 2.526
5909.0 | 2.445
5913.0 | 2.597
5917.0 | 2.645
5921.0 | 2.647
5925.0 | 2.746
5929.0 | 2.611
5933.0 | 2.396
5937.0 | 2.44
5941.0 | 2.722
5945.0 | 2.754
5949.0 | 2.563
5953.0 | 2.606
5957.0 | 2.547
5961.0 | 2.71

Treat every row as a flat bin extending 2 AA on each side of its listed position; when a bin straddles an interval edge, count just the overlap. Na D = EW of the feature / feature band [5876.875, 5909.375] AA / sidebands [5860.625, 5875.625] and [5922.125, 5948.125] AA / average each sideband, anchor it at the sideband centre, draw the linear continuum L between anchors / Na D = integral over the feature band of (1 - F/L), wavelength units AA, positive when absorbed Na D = 1.97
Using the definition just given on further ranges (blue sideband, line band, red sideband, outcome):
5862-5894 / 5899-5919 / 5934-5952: 0.5 AA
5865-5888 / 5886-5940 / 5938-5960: 3.0 AA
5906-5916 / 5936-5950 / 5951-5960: -0.3 AA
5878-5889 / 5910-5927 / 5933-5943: -0.5 AA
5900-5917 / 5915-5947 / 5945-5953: -0.5 AA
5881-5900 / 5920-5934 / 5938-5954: -0.2 AA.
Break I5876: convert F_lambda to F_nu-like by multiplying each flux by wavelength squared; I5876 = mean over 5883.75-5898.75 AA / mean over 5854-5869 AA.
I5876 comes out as 0.91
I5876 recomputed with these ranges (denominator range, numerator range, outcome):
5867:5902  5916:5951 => 1.04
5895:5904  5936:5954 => 1.11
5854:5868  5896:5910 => 0.95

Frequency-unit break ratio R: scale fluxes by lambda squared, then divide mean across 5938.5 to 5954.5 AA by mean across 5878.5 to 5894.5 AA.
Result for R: 1.1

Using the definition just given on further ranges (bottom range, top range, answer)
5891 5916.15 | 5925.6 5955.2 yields 1.07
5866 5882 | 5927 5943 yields 0.95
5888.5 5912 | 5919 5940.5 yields 1.08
